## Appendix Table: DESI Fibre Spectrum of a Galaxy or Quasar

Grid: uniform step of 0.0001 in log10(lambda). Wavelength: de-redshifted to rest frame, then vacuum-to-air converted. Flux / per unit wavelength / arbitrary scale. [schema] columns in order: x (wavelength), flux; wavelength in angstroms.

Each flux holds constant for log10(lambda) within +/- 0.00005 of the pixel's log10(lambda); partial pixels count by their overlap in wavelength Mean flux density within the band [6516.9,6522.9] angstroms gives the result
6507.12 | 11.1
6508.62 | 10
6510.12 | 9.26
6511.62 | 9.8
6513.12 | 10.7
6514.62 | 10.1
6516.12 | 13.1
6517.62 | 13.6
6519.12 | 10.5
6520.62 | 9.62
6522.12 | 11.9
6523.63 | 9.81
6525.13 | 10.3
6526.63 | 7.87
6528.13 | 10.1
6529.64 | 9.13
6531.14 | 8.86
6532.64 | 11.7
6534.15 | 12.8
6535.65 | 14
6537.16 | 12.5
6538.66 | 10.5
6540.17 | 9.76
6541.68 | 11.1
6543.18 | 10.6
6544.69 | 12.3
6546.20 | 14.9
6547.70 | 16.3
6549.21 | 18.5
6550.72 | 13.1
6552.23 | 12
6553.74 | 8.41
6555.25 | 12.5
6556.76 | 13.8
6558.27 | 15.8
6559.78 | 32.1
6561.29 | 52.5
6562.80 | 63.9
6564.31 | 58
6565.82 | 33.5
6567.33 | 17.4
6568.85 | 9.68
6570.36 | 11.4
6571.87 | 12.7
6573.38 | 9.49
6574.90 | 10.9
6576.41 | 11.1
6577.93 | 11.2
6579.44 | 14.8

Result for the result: 11.4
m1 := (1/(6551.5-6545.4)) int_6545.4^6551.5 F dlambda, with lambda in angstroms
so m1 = 15.7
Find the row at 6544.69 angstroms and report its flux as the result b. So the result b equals 12.3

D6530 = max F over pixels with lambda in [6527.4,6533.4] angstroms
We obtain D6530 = 11.7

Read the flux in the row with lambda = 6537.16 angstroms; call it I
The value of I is 12.5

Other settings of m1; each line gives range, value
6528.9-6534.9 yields 10.6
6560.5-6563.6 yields 58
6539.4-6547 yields 11.8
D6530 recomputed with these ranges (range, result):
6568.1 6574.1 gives 12.7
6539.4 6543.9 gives 11.1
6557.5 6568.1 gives 63.9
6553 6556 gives 12.5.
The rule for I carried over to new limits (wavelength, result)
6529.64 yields 9.13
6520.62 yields 9.62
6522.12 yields 11.9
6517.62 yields 13.6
